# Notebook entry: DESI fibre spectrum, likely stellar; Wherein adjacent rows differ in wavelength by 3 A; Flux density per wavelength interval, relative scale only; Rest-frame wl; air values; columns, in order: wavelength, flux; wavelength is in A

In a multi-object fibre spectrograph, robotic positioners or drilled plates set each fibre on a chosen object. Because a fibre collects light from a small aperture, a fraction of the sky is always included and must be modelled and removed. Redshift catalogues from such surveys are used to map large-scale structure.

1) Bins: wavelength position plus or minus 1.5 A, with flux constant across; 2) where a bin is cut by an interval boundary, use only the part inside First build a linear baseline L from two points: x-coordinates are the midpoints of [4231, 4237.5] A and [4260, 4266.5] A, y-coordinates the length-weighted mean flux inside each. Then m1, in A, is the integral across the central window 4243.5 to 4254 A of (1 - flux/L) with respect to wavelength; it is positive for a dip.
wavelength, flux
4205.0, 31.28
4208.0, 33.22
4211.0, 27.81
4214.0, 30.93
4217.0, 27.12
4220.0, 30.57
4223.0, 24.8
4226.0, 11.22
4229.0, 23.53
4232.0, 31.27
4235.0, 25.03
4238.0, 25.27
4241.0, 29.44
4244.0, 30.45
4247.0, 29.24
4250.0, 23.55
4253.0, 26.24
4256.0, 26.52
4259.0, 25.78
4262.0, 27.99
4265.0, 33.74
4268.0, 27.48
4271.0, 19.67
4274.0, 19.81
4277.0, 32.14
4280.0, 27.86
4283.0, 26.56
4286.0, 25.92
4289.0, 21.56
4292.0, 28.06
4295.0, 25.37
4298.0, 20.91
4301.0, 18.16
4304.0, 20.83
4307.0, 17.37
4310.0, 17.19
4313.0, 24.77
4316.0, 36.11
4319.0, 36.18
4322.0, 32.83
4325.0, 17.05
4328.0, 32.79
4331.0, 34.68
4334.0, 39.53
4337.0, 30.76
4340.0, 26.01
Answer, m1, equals 0.7 A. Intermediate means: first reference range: 27.5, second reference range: 30.5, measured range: 27.1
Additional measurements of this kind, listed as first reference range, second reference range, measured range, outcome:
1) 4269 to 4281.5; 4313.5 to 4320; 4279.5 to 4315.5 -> 7.9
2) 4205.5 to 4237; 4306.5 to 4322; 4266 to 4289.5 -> 1.5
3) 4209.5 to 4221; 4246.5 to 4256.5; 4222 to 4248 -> 1.7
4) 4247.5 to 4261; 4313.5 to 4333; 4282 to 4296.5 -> 1.6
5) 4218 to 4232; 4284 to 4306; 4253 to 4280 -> -4.0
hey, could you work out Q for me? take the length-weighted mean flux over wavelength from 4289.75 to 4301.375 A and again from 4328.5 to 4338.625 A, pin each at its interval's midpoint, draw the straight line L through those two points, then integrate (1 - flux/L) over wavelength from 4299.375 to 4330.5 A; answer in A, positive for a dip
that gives 4.1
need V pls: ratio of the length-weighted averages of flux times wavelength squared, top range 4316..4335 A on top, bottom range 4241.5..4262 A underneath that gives 1.23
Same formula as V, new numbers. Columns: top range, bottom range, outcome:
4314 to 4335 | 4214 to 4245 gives 1.30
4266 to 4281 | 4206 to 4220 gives 0.88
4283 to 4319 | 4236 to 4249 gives 0.87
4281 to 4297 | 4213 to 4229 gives 1.07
